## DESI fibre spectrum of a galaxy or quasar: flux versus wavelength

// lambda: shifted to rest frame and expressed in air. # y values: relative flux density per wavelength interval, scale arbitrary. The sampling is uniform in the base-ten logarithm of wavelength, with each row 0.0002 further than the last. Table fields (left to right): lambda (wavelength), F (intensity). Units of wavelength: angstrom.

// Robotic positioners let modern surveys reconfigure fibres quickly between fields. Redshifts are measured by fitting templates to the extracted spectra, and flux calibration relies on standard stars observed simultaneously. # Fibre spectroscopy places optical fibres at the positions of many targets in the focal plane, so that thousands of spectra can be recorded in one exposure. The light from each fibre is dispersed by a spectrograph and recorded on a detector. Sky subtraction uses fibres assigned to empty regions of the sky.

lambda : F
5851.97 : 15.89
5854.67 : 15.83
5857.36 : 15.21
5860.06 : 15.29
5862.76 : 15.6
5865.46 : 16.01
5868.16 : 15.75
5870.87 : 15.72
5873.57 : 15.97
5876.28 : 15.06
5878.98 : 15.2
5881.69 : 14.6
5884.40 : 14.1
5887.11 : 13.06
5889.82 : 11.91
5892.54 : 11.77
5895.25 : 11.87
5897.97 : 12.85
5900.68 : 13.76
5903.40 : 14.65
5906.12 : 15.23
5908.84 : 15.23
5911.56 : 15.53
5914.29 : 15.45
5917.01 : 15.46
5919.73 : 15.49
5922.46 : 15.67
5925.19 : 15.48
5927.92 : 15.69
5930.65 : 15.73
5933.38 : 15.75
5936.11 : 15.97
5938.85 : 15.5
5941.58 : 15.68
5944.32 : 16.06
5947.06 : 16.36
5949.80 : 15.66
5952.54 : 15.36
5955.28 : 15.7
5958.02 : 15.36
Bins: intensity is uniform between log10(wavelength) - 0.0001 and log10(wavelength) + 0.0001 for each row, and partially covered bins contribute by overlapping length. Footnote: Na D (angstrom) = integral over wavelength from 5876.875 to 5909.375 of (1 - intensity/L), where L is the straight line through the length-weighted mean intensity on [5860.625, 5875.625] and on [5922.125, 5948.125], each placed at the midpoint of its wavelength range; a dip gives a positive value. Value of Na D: 4.3 angstrom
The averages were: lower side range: 15.7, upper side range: 15.8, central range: 13.7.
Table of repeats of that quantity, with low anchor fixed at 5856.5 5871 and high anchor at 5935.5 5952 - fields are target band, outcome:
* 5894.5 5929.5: 2.0 angstrom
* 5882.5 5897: 2.8 angstrom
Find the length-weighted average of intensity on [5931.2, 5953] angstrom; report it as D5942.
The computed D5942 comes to 15.8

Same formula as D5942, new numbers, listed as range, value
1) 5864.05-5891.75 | 14.7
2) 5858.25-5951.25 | 15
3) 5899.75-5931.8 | 15.3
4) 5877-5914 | 13.9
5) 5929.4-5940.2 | 15.7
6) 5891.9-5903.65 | 12.9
